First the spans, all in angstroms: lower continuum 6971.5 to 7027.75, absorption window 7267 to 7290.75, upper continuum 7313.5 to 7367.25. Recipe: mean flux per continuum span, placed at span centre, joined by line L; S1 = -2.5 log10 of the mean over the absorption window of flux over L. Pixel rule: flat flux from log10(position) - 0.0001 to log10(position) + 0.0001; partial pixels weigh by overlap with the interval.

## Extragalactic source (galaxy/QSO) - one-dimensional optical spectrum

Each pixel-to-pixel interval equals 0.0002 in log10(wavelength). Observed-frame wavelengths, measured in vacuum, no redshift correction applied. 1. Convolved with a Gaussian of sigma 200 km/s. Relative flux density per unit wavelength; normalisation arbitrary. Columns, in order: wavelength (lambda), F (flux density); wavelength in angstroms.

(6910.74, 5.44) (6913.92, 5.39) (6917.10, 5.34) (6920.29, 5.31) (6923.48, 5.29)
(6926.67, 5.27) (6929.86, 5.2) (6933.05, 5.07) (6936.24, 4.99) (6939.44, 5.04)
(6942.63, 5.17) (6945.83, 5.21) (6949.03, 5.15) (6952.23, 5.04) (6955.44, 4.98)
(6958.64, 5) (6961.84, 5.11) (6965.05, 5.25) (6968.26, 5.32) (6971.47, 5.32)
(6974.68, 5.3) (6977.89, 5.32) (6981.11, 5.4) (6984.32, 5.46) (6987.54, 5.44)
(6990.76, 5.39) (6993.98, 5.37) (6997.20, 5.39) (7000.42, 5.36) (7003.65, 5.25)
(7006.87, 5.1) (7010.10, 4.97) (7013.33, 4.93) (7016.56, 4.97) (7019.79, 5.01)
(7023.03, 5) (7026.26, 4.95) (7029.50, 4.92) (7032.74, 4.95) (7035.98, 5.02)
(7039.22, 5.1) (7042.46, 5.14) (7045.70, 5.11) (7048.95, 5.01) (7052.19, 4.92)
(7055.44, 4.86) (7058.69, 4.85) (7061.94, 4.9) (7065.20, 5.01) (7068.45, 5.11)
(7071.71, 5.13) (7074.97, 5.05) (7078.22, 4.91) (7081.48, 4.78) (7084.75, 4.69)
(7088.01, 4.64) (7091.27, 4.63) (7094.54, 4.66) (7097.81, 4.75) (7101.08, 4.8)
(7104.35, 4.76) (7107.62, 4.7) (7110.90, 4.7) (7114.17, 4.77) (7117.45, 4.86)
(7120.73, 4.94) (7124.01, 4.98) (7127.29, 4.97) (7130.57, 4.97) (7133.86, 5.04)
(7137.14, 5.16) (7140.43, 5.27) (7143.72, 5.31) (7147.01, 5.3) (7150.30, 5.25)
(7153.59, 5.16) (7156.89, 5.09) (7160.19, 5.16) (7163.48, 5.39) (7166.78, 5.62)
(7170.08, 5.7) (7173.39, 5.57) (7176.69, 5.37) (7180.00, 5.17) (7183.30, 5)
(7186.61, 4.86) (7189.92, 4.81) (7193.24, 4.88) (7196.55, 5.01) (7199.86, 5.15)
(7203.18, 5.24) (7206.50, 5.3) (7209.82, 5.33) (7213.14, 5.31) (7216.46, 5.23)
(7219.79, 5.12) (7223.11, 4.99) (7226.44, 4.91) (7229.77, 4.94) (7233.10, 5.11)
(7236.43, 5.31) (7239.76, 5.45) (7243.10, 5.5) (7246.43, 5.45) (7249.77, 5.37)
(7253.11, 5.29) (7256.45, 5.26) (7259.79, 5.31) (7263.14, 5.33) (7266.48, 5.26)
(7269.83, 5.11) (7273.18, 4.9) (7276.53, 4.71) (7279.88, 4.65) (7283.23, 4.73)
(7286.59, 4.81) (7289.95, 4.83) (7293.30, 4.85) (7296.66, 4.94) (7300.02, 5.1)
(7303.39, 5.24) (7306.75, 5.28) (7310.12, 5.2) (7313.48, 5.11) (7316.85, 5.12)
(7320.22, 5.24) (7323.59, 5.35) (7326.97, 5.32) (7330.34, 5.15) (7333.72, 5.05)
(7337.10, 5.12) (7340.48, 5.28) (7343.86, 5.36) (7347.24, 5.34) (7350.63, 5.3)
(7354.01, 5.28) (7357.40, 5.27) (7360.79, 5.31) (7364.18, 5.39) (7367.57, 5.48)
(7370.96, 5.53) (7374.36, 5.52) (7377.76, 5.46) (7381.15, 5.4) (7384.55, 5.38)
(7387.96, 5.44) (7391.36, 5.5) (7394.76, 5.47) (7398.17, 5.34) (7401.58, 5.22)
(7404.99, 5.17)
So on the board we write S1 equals 0.09 mag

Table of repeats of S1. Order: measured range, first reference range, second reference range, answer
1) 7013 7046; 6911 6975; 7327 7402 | 0.05 mag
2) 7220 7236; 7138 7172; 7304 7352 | 0.05 mag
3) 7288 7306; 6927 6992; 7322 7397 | 0.07 mag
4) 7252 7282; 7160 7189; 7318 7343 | 0.04 mag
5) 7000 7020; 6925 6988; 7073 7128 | 0.00 mag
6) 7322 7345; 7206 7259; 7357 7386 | 0.03 mag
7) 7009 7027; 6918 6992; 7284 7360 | 0.05 mag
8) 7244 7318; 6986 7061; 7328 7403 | 0.04 mag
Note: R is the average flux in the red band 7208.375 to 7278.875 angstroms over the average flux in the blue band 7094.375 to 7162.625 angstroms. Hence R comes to 1.04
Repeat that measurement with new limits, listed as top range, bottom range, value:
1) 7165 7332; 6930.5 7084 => 1.01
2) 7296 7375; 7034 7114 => 1.08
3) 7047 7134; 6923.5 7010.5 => 0.93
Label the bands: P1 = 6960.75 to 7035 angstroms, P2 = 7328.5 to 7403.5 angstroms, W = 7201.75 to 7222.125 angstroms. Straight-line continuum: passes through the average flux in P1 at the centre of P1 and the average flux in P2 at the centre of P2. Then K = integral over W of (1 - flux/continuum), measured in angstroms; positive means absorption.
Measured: 0.1 angstroms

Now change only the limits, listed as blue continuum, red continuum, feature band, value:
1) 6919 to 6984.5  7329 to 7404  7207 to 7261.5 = 0.5 angstroms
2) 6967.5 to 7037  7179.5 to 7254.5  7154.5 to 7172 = -0.7 angstroms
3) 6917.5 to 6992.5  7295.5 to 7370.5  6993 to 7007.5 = -0.2 angstroms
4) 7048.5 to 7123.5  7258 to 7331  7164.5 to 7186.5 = -1.9 angstroms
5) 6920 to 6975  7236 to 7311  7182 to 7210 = 0.4 angstroms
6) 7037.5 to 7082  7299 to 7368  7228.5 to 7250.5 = -0.6 angstroms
